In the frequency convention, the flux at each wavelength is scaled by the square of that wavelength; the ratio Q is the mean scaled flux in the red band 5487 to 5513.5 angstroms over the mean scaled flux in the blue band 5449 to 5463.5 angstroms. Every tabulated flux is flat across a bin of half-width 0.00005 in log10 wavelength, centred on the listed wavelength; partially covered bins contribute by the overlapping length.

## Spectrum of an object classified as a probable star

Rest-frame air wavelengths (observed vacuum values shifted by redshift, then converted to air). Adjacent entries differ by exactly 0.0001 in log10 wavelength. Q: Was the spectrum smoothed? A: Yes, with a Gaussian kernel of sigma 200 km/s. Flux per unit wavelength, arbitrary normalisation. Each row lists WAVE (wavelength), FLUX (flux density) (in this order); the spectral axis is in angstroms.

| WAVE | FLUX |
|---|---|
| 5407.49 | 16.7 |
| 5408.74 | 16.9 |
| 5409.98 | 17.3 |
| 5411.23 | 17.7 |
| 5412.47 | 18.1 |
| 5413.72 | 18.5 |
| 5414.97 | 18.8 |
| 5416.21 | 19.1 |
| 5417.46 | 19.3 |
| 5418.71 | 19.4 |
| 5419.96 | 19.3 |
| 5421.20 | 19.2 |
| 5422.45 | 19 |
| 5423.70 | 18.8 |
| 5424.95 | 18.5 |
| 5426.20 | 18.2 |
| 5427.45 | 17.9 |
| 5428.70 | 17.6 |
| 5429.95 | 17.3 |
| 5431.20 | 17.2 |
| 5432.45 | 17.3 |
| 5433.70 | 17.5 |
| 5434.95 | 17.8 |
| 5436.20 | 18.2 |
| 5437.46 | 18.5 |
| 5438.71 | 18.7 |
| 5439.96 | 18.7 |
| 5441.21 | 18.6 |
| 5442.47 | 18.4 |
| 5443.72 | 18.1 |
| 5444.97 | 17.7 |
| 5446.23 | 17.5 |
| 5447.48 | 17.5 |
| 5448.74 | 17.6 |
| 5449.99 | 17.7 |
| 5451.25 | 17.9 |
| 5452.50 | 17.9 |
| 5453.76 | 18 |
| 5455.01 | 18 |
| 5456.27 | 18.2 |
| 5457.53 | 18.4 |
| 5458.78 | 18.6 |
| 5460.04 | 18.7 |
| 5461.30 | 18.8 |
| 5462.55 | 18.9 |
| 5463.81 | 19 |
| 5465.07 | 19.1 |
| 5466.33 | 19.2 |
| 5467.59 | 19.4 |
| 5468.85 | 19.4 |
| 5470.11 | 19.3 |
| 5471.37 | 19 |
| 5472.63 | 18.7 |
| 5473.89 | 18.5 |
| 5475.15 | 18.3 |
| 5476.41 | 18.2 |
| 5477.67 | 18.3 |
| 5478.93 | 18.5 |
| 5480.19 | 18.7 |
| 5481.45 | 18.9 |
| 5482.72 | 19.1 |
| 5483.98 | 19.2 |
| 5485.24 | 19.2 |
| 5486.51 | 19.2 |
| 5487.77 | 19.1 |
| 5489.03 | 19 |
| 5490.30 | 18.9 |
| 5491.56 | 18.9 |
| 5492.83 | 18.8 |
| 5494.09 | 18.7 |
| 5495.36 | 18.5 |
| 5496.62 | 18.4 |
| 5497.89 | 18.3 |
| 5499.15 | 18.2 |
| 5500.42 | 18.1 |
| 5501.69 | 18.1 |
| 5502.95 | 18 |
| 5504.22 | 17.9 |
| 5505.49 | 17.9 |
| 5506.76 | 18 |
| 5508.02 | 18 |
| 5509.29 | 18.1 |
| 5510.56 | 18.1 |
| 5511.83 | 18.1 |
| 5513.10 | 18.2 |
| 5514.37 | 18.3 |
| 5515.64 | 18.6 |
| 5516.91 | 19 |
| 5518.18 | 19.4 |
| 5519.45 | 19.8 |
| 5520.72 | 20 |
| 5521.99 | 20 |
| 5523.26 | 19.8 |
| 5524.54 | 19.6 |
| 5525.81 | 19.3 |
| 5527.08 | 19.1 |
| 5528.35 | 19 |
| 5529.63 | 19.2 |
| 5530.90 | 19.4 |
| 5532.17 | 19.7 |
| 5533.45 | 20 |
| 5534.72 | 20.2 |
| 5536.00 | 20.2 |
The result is 1.02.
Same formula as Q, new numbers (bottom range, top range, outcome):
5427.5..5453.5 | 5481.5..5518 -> 1.06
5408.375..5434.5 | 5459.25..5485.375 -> 1.05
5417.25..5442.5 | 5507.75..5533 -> 1.07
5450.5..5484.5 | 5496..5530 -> 1.02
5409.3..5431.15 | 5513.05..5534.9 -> 1.09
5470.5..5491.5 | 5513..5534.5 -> 1.05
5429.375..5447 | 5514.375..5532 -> 1.11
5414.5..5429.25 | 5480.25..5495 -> 1.04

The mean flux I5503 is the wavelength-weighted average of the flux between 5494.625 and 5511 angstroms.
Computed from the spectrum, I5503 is 18.1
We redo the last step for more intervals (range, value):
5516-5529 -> 19.5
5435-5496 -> 18.6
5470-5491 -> 18.8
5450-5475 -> 18.7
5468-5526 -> 18.7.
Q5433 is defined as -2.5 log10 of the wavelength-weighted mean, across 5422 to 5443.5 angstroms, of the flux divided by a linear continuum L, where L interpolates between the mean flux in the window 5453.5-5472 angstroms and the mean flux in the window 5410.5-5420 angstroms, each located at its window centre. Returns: 0.04 mag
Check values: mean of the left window 18.7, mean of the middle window 18.1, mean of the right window 18.8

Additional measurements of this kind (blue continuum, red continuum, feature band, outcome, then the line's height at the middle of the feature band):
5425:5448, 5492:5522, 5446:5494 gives -0.025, 18.2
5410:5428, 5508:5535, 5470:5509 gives 0.025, 19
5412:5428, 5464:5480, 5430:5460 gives 0.047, 18.8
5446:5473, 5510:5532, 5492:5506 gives 0.037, 18.9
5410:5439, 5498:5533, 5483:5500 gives -0.009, 18.7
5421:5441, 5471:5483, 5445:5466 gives 0.009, 18.4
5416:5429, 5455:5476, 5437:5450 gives 0.040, 18.8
